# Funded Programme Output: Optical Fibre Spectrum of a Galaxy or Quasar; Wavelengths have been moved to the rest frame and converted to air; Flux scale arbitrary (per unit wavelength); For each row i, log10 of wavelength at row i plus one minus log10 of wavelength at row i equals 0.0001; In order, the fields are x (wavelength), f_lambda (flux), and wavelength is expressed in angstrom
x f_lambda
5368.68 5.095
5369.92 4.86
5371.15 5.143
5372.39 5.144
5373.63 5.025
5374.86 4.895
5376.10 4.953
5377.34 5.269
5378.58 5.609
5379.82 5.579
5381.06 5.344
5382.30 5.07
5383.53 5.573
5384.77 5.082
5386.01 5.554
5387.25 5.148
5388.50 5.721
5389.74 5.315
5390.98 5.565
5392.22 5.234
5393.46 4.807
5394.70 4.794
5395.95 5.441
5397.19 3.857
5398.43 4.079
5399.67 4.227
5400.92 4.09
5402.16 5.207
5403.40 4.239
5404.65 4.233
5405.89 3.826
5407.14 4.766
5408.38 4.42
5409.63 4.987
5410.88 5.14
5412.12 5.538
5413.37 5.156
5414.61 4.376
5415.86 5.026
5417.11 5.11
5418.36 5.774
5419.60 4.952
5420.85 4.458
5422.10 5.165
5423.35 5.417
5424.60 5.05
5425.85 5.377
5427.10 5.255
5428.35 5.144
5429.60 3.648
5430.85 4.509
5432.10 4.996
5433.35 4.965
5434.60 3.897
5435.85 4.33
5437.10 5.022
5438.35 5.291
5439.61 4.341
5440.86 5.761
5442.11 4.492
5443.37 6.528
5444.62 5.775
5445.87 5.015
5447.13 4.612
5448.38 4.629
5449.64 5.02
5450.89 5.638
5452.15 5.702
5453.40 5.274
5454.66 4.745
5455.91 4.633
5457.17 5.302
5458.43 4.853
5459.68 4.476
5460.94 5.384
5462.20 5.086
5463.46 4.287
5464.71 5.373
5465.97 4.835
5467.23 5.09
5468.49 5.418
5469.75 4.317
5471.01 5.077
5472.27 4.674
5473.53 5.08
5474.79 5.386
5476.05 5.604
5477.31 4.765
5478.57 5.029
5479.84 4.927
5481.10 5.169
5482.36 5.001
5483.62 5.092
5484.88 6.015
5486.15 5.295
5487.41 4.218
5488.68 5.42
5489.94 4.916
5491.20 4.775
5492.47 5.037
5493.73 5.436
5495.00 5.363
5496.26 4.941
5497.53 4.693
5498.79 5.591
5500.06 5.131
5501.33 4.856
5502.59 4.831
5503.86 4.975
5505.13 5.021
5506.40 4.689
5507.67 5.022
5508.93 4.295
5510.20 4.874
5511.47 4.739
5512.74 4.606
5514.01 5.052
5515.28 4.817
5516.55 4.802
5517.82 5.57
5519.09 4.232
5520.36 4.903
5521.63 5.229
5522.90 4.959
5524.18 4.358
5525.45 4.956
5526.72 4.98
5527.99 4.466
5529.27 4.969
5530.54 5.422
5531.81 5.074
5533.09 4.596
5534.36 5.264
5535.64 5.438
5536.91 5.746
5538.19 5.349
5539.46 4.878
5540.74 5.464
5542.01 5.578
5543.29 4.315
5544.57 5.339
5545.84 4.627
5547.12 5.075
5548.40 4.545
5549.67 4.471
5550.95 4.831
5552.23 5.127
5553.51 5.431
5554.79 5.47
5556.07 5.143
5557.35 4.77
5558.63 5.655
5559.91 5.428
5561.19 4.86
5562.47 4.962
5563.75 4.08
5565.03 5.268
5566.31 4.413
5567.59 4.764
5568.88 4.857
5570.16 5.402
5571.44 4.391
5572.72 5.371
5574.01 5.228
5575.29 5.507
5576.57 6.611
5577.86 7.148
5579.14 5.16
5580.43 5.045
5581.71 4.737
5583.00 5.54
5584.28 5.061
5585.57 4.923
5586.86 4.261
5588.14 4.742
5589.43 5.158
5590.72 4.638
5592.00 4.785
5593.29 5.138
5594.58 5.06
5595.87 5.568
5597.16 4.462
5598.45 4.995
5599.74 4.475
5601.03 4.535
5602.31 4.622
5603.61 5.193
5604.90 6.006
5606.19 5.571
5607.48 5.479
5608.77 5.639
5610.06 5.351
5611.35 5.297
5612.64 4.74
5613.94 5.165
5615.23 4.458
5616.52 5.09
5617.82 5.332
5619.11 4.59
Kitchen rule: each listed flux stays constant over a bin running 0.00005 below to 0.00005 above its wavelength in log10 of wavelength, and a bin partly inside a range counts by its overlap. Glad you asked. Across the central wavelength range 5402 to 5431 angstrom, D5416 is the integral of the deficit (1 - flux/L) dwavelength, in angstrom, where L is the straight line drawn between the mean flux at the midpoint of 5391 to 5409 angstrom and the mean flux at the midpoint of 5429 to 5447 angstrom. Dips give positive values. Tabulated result -1.0 angstrom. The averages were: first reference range 4.55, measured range 4.87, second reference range 4.89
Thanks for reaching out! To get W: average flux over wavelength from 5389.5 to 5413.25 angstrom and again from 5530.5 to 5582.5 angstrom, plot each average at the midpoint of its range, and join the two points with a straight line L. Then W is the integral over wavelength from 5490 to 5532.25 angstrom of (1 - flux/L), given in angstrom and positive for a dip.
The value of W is 0.8 angstrom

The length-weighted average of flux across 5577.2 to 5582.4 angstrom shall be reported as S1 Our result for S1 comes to 5.52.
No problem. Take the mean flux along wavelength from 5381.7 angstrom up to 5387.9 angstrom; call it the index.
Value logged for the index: 5.29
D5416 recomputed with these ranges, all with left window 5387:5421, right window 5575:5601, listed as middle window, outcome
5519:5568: 0.6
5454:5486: -0.5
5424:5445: -0.3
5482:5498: -0.4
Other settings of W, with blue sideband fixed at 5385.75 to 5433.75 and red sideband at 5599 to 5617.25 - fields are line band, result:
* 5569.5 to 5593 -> -0.6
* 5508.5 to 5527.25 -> 0.7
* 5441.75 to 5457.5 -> -0.8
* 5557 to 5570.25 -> 0.3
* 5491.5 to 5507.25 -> -0.2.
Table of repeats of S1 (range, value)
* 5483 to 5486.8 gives 5.46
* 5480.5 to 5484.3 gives 5.11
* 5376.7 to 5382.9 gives 5.37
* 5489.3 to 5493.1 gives 4.92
